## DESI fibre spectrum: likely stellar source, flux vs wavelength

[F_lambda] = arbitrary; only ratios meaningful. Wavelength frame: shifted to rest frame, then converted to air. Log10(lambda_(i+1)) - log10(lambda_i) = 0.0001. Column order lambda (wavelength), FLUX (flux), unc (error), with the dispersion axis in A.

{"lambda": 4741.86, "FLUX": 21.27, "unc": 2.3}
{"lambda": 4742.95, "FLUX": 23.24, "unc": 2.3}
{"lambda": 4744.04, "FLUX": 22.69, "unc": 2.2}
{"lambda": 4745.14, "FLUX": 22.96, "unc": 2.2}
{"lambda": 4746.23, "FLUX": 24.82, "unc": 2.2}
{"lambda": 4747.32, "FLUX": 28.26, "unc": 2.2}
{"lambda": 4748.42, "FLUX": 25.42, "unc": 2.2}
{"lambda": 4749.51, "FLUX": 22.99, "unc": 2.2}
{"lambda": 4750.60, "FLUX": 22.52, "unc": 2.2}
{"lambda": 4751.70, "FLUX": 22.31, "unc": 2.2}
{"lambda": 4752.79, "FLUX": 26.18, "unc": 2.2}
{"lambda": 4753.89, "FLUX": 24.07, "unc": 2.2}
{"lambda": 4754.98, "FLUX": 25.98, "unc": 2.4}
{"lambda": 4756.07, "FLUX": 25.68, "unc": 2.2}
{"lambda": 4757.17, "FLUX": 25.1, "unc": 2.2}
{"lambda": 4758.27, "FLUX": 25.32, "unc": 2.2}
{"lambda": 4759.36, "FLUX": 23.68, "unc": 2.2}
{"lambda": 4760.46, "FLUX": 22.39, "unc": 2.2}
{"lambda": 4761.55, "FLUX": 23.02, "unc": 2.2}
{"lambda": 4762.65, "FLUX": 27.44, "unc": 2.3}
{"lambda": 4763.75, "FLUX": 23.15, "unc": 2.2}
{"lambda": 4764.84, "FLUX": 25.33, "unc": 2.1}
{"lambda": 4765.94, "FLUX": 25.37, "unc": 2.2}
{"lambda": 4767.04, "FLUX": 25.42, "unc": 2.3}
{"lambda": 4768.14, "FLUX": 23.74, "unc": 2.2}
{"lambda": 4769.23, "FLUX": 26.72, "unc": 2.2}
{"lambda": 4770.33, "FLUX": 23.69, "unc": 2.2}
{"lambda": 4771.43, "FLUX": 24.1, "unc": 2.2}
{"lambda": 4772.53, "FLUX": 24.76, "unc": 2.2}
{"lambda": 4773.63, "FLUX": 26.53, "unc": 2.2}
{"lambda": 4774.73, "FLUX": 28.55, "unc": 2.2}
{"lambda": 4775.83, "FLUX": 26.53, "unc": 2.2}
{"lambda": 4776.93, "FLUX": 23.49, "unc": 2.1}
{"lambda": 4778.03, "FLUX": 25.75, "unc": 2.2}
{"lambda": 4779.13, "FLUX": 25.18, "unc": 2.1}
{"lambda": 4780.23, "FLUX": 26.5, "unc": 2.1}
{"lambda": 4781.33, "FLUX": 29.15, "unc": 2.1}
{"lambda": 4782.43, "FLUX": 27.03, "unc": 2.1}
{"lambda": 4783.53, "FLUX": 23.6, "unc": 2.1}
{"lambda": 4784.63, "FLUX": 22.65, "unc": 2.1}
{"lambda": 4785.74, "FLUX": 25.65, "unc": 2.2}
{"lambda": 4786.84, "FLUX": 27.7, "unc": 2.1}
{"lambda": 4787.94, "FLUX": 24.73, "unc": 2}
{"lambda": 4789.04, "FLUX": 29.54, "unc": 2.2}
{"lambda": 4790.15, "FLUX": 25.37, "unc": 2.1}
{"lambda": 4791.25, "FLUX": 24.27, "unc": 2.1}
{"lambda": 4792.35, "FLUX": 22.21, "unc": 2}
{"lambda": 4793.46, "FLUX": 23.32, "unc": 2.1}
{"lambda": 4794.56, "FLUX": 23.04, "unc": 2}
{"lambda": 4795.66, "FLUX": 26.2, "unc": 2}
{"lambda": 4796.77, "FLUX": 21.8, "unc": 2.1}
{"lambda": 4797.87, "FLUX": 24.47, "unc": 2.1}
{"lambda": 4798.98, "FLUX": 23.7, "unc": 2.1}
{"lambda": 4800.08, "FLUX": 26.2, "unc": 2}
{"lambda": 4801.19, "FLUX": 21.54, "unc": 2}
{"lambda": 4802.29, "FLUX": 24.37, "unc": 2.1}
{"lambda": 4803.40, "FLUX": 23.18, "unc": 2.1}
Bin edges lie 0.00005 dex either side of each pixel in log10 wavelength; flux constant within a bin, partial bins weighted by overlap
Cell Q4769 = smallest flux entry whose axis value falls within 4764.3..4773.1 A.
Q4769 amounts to 23.69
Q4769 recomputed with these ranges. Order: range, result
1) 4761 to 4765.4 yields 23.02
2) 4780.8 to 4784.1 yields 23.6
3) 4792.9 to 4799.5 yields 21.8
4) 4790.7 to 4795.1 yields 22.21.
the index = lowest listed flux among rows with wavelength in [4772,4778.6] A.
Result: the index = 23.49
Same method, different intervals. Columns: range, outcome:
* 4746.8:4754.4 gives 22.31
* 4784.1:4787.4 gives 22.65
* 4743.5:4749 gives 22.69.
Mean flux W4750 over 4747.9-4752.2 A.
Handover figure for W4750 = 23.3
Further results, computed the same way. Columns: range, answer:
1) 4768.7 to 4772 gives 24.8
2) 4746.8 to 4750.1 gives 25.5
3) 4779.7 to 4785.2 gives 25.8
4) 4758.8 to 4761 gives 23.1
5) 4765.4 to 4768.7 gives 24.9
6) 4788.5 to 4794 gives 24.9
